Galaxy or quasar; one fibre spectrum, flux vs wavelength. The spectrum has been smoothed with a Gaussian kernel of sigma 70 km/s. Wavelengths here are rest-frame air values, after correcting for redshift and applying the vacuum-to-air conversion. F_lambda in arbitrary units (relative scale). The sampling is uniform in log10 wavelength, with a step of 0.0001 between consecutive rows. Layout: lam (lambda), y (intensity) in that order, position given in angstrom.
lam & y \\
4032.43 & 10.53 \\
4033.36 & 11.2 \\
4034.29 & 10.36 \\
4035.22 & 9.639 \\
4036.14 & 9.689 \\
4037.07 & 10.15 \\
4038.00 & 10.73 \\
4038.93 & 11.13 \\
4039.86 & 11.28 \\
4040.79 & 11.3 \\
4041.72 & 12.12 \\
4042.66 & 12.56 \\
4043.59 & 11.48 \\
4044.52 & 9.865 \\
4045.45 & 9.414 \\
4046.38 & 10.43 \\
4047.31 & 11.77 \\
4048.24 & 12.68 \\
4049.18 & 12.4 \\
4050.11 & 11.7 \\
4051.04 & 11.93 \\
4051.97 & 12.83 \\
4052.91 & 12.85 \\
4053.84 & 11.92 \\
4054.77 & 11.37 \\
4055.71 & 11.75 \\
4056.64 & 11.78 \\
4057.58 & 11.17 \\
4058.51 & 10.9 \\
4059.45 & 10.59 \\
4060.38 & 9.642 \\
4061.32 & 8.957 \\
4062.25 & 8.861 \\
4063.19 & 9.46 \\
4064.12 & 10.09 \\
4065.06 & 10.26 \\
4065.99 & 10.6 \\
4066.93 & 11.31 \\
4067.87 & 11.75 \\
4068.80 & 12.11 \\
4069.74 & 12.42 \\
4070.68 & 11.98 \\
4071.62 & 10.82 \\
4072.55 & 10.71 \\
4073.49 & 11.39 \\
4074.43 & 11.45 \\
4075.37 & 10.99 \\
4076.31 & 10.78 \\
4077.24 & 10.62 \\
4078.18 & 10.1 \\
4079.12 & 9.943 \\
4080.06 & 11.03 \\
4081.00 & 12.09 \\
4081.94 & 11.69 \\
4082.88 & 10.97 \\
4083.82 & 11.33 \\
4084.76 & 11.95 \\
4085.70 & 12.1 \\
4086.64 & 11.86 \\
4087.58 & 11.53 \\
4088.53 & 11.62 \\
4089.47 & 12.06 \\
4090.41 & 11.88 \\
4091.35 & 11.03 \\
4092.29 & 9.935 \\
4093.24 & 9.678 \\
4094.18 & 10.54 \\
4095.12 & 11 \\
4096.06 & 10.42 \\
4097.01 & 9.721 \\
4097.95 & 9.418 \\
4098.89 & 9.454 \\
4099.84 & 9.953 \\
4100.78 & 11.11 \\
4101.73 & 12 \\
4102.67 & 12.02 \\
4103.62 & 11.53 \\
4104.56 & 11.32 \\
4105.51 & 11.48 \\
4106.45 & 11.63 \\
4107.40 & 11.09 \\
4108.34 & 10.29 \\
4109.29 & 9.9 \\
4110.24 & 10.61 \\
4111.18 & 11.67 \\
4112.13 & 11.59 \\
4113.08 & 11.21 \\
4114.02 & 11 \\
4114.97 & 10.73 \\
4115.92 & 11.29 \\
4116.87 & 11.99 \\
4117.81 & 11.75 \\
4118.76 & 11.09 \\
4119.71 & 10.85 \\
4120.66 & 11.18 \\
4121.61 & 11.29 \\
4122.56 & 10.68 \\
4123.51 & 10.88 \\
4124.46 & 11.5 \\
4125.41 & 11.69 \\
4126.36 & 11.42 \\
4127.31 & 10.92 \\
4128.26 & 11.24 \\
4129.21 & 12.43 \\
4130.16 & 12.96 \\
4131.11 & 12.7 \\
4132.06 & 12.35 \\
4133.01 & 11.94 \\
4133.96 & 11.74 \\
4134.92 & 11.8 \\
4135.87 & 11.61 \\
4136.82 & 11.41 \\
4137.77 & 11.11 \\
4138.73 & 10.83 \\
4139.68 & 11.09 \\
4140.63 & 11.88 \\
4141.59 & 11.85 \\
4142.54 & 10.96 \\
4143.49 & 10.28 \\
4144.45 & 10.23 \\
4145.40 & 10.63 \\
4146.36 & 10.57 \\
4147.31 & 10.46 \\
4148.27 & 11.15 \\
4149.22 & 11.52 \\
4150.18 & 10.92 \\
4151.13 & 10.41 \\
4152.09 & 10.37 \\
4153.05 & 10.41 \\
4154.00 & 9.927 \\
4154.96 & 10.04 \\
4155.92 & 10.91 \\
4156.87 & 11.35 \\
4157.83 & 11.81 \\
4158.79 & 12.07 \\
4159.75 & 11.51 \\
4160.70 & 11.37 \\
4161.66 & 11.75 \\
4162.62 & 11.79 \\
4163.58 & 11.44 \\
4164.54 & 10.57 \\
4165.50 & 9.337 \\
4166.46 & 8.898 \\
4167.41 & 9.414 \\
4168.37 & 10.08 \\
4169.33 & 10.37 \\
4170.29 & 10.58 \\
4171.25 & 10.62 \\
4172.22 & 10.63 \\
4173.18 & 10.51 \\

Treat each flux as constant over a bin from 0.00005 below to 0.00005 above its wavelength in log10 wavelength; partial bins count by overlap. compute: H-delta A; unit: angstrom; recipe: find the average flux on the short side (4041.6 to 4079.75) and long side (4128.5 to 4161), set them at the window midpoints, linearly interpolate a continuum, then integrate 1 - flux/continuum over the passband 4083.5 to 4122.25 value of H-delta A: 0.4 angstrom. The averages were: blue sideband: 11.1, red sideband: 11.3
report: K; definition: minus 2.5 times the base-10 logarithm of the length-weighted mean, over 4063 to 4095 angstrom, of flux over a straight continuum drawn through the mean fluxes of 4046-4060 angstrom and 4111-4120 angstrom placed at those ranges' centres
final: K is 0.040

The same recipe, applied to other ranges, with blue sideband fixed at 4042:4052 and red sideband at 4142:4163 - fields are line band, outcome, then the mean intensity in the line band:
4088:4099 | 0.06 mag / 10.6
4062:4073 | 0.05 mag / 10.9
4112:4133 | -0.04 mag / 11.5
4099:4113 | 0.01 mag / 11.1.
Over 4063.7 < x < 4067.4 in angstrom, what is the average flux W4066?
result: 10.6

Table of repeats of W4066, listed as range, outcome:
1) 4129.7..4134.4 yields 12.4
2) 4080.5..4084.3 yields 11.5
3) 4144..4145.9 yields 10.4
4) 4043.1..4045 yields 10.7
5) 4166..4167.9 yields 9.21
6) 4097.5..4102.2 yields 10.4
